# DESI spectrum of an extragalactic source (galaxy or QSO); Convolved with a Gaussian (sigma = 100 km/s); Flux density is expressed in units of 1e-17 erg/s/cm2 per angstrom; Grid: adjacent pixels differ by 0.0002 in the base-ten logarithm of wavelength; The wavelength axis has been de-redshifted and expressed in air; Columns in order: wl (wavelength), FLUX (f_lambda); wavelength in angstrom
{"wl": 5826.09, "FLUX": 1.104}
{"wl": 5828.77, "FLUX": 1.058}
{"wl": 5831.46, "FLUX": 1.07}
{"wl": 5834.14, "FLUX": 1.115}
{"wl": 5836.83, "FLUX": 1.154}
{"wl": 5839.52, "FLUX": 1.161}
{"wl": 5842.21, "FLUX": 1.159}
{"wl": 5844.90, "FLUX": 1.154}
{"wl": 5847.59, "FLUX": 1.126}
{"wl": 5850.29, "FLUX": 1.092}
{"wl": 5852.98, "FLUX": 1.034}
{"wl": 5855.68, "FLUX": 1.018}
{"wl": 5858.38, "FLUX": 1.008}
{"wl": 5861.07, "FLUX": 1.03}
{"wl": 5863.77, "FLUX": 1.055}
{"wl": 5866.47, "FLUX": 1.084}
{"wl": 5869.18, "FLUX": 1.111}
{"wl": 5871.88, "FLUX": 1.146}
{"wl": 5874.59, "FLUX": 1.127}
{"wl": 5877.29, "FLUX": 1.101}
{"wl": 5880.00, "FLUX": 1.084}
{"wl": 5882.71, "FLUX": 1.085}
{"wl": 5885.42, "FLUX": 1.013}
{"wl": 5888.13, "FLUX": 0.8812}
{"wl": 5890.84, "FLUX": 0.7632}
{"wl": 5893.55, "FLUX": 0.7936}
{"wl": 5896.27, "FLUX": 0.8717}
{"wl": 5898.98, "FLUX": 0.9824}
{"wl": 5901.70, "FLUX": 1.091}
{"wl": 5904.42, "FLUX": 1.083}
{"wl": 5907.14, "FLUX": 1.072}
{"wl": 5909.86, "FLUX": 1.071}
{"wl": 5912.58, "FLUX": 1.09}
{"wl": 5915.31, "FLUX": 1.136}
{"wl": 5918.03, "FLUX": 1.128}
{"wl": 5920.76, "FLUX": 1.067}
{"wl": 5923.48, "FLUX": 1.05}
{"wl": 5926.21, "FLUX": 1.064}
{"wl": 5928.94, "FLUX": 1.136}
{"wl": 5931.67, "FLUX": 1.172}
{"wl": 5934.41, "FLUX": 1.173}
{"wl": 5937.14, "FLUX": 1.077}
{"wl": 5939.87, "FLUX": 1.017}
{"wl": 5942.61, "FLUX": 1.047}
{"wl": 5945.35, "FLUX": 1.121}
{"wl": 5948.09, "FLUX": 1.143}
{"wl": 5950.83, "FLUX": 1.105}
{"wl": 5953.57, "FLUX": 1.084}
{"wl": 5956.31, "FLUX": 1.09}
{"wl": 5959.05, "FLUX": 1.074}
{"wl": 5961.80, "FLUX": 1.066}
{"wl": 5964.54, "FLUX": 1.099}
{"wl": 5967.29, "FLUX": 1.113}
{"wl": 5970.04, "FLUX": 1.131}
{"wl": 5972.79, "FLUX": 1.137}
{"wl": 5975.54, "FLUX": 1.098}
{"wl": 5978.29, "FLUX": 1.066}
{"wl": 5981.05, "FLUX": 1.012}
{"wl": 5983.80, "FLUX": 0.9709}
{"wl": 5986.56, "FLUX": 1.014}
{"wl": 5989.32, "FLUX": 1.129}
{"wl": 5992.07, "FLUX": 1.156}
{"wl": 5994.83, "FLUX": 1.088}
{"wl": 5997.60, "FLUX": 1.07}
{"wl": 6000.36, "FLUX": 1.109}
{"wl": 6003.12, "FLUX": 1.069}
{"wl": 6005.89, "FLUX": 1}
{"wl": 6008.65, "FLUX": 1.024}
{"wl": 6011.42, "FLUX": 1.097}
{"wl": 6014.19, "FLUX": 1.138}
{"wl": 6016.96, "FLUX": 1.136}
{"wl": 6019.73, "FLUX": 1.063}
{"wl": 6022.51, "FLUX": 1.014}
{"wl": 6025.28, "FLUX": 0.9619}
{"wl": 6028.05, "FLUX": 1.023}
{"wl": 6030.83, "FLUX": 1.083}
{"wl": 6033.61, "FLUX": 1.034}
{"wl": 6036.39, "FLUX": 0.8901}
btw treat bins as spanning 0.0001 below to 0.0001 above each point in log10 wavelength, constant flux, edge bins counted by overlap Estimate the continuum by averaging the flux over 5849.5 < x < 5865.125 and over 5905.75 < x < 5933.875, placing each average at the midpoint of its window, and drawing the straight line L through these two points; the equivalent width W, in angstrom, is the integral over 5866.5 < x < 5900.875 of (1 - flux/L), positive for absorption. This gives 2.0 angstrom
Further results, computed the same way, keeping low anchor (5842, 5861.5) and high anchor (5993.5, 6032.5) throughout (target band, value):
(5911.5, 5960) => -1.4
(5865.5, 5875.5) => -0.4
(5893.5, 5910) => 1.0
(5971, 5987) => 0.2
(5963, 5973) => -0.5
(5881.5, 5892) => 1.3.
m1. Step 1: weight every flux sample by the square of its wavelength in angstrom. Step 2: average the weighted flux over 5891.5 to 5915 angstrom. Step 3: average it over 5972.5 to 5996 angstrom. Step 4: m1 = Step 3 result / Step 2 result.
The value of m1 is 1.10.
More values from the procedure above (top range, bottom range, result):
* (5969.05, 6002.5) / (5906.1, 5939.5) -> 1.00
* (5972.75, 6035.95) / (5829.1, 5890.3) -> 1.03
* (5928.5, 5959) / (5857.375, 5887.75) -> 1.06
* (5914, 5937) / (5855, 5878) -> 1.06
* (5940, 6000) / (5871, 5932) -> 1.07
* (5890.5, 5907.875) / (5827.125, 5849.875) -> 0.87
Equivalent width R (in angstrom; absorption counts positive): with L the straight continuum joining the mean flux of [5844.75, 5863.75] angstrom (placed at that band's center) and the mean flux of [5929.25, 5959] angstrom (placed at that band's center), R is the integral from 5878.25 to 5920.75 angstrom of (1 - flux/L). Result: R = 2.7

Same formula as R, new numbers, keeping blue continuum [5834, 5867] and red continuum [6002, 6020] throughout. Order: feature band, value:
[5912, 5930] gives -0.2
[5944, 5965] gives -0.3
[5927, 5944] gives -0.3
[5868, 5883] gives -0.3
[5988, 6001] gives -0.4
